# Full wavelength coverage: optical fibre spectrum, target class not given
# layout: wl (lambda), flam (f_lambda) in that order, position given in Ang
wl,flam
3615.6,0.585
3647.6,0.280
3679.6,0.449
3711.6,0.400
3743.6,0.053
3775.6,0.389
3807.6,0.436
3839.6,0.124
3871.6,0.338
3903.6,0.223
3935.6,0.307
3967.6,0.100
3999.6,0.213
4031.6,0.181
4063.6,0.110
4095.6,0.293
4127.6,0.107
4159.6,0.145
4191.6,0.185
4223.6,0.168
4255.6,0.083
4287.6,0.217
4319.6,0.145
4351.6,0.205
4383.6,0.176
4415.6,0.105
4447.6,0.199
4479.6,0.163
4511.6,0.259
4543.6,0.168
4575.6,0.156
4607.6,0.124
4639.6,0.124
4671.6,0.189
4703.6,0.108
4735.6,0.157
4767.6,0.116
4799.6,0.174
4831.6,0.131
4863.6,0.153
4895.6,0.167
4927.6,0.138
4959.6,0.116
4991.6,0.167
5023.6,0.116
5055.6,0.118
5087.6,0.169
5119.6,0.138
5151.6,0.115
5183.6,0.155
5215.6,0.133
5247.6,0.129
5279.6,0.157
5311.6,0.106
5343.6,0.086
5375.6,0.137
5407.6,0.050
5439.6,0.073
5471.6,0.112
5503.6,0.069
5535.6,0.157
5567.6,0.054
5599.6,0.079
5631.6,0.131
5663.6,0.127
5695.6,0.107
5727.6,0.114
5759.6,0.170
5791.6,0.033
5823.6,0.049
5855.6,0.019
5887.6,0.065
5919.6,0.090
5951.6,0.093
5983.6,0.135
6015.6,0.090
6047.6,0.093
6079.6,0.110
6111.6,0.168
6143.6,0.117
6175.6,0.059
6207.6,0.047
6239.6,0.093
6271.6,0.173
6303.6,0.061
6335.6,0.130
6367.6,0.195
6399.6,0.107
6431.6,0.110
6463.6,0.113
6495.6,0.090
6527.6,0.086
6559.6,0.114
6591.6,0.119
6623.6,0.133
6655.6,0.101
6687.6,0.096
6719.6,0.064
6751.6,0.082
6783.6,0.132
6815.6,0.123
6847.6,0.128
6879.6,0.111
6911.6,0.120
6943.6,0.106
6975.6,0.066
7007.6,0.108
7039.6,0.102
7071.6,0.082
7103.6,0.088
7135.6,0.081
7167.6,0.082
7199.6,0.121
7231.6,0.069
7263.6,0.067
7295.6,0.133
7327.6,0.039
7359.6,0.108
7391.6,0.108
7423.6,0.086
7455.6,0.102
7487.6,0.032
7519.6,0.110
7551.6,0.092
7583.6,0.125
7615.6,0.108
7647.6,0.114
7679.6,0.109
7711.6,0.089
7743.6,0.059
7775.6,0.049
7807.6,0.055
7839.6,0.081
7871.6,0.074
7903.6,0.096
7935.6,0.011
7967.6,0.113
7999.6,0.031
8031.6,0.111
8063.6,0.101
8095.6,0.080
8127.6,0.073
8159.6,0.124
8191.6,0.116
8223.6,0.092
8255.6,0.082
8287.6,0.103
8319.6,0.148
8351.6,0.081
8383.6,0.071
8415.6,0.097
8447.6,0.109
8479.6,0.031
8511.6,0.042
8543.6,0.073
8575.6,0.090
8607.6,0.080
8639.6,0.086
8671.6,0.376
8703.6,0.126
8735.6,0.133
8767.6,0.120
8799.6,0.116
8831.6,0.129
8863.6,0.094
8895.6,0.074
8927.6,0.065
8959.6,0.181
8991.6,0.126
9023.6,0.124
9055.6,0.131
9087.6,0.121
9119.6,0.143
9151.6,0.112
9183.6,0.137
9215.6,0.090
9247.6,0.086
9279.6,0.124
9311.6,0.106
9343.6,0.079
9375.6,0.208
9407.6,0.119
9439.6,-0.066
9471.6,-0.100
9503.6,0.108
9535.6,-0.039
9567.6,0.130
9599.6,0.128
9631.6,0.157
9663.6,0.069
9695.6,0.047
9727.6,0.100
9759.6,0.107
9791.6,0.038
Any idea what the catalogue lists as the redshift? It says 1.324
